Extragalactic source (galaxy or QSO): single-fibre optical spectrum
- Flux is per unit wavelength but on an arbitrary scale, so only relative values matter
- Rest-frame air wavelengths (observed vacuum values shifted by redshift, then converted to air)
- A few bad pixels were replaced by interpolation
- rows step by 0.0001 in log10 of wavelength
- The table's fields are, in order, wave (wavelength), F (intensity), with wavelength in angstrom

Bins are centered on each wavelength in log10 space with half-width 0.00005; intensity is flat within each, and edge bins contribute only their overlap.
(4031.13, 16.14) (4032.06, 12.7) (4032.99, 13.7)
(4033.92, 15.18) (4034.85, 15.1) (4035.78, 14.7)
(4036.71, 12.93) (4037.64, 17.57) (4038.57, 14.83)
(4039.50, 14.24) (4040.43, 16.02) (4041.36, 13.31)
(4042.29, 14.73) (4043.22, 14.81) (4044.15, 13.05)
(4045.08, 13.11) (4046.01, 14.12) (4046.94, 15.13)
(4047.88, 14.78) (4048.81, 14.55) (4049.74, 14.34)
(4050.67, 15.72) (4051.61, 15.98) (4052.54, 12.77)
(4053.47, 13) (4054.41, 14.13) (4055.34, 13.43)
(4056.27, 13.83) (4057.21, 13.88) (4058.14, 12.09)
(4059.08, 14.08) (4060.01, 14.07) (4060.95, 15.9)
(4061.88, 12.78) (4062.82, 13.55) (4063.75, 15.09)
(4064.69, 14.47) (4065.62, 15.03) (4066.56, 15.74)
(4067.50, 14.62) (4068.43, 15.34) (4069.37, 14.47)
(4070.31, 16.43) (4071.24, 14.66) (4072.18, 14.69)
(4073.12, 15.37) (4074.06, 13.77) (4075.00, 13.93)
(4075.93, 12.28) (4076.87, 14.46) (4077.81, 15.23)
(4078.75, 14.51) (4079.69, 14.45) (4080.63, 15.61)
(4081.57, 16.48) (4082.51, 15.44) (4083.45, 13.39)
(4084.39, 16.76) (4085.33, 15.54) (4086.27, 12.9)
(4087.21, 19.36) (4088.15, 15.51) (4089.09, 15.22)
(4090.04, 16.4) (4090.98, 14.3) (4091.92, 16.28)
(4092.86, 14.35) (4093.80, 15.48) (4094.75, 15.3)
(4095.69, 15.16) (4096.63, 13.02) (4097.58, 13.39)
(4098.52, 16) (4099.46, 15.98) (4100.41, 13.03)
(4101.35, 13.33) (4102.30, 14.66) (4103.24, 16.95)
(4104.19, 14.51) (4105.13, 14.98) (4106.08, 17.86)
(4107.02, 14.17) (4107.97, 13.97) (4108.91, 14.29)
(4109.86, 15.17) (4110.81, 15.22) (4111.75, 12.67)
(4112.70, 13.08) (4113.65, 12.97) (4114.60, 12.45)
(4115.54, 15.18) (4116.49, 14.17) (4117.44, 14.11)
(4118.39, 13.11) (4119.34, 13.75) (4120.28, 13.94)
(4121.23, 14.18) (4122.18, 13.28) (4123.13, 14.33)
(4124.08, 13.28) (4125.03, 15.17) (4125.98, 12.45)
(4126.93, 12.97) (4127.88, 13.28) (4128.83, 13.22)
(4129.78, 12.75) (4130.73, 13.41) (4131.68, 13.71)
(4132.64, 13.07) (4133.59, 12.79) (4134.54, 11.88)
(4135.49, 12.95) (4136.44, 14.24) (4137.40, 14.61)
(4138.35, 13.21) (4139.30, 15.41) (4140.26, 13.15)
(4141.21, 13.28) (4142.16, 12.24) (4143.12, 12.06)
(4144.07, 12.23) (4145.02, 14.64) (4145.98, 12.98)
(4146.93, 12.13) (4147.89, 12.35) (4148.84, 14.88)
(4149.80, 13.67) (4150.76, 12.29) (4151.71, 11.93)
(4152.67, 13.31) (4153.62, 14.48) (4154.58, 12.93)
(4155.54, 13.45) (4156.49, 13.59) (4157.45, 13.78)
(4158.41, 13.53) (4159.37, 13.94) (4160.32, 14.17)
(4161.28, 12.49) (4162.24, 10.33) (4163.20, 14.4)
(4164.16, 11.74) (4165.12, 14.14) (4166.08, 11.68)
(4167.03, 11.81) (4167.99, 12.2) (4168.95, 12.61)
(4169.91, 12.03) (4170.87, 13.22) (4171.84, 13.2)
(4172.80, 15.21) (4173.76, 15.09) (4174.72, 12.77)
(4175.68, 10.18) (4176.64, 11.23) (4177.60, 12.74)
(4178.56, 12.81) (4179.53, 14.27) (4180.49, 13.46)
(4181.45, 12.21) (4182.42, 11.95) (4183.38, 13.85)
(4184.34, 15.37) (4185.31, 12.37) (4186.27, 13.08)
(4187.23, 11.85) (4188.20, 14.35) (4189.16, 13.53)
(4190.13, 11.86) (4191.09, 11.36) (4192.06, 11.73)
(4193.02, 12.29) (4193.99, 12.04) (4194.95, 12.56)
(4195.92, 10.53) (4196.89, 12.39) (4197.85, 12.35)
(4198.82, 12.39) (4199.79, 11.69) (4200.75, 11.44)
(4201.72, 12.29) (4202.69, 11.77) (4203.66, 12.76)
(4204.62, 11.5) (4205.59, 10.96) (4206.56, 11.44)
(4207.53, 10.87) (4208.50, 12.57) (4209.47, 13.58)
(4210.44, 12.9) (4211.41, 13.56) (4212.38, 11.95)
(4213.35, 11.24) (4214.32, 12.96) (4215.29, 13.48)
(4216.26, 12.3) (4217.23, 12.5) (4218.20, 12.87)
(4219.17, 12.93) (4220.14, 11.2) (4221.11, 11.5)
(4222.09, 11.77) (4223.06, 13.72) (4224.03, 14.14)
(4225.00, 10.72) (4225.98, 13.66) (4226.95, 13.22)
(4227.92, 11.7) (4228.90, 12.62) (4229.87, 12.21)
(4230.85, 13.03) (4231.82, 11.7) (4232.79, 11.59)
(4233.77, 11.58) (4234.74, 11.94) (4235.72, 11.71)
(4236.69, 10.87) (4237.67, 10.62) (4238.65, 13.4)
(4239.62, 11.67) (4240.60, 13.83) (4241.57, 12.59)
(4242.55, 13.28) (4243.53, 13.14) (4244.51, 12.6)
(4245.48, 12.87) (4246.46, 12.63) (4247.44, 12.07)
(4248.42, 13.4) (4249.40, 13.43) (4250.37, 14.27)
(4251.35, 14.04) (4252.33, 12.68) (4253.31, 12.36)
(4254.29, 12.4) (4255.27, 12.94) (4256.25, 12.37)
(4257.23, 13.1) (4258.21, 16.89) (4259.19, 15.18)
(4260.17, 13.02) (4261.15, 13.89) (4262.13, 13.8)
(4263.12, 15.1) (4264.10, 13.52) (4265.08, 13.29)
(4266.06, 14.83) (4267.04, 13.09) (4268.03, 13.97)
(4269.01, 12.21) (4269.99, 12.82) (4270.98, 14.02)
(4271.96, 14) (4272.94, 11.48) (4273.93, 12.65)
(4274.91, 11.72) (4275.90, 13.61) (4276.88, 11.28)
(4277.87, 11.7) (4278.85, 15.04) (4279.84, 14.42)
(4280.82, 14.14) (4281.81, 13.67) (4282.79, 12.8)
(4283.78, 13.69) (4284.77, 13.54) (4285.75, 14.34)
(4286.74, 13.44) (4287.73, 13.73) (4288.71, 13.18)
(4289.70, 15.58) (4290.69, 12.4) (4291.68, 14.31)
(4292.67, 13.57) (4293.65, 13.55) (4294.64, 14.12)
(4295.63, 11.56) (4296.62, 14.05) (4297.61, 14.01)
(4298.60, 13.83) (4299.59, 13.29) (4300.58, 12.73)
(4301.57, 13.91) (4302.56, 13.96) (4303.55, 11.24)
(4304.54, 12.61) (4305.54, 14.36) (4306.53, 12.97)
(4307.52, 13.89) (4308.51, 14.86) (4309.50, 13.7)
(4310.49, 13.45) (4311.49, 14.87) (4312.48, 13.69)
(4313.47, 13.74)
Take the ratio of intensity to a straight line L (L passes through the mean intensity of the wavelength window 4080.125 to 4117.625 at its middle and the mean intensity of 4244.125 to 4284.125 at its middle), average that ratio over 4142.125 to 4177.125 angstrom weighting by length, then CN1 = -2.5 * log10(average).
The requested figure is 0.11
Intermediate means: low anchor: 14.9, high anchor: 13.3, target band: 13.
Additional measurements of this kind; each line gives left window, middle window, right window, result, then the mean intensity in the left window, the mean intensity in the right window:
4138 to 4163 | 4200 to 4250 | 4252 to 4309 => 0.08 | 13.2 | 13.5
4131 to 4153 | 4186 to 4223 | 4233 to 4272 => 0.08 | 13.2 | 13.1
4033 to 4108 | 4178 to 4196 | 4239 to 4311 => 0.10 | 14.7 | 13.4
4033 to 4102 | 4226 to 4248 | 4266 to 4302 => 0.11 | 14.7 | 13.4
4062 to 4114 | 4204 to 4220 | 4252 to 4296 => 0.13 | 14.8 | 13.5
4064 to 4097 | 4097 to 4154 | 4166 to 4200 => 0.02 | 15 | 12.6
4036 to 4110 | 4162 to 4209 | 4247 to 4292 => 0.13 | 14.7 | 13.5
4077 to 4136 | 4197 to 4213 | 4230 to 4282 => 0.12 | 14.4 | 13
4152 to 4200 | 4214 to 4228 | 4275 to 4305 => 0.04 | 12.8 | 13.4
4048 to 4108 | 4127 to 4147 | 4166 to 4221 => 0.03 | 14.8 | 12.5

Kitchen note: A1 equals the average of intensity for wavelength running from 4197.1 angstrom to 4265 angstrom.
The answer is 12.6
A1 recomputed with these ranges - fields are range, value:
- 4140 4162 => 13.2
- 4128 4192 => 13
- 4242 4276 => 13.3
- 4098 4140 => 14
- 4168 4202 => 12.6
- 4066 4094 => 15.1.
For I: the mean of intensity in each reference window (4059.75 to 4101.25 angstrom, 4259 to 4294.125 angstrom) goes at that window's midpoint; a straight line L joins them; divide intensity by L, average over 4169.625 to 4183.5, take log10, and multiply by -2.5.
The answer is 0.10 mag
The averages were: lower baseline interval 14.9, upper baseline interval 13.5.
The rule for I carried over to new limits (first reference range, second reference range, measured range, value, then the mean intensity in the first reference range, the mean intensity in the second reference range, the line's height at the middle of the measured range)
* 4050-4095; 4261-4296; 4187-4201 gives 0.15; 14.7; 13.4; 14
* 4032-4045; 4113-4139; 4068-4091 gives -0.08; 14.5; 13.5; 14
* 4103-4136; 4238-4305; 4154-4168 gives 0.06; 13.8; 13.3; 13.7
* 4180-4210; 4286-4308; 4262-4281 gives -0.01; 12.3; 13.5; 13.2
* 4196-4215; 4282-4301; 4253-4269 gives -0.05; 12.1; 13.6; 13.1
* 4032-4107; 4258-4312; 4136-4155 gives 0.08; 14.7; 13.6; 14.3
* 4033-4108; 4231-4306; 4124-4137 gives 0.08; 14.7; 13.2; 14.3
